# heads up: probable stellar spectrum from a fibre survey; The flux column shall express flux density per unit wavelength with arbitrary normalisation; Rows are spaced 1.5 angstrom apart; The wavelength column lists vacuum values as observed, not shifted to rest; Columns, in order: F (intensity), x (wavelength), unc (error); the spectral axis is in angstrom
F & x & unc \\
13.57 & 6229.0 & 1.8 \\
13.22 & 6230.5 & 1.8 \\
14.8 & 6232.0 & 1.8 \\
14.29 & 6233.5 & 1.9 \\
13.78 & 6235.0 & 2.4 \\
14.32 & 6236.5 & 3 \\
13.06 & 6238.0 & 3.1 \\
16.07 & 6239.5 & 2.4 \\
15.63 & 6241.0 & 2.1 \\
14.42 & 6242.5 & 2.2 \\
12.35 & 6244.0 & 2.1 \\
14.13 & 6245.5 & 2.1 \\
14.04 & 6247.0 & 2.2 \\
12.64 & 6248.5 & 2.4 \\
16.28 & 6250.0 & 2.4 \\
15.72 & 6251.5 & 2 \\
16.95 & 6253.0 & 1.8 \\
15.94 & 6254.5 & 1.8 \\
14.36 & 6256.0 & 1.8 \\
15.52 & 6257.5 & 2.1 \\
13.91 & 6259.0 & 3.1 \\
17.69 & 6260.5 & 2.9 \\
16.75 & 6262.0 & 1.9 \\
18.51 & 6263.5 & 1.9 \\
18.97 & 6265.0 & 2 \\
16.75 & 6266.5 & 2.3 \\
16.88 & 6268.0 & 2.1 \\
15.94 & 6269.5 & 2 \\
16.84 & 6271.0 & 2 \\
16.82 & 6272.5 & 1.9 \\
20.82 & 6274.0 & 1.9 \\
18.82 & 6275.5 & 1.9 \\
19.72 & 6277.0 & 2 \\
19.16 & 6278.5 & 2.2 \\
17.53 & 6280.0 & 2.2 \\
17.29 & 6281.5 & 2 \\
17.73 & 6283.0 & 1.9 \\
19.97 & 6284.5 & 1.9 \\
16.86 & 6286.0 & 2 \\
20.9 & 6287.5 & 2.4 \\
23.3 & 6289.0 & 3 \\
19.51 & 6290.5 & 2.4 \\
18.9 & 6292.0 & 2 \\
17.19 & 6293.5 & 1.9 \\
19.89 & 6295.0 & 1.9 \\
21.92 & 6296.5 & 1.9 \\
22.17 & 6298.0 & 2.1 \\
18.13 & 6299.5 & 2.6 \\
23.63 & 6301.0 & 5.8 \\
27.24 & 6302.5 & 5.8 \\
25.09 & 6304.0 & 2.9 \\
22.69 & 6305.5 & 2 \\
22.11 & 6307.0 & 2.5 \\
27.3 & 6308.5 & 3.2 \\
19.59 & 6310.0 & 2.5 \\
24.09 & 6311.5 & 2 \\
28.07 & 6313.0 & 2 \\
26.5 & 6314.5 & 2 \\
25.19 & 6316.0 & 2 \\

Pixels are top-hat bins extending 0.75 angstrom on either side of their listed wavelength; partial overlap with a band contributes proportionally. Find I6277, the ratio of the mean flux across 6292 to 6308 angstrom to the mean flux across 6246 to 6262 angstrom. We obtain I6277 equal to 1.43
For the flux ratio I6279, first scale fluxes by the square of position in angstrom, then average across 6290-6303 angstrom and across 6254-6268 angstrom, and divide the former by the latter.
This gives 1.3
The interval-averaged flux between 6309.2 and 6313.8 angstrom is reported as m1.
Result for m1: 24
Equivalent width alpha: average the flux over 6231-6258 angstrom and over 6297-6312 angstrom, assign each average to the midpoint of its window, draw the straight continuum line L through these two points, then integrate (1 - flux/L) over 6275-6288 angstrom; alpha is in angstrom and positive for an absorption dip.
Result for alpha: 0.8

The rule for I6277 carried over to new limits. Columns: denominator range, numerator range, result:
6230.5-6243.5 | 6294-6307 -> 1.56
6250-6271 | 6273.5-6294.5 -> 1.16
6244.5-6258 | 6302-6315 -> 1.64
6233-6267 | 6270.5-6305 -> 1.31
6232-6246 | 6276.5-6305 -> 1.43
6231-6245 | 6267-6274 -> 1.20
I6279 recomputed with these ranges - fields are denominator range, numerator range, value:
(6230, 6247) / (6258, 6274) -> 1.21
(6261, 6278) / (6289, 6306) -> 1.21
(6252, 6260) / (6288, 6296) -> 1.30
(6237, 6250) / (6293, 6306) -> 1.59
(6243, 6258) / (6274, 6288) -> 1.28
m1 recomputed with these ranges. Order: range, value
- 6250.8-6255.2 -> 16.2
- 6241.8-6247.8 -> 13.7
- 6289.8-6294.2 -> 18.5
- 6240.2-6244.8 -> 14.2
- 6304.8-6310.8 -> 22.9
